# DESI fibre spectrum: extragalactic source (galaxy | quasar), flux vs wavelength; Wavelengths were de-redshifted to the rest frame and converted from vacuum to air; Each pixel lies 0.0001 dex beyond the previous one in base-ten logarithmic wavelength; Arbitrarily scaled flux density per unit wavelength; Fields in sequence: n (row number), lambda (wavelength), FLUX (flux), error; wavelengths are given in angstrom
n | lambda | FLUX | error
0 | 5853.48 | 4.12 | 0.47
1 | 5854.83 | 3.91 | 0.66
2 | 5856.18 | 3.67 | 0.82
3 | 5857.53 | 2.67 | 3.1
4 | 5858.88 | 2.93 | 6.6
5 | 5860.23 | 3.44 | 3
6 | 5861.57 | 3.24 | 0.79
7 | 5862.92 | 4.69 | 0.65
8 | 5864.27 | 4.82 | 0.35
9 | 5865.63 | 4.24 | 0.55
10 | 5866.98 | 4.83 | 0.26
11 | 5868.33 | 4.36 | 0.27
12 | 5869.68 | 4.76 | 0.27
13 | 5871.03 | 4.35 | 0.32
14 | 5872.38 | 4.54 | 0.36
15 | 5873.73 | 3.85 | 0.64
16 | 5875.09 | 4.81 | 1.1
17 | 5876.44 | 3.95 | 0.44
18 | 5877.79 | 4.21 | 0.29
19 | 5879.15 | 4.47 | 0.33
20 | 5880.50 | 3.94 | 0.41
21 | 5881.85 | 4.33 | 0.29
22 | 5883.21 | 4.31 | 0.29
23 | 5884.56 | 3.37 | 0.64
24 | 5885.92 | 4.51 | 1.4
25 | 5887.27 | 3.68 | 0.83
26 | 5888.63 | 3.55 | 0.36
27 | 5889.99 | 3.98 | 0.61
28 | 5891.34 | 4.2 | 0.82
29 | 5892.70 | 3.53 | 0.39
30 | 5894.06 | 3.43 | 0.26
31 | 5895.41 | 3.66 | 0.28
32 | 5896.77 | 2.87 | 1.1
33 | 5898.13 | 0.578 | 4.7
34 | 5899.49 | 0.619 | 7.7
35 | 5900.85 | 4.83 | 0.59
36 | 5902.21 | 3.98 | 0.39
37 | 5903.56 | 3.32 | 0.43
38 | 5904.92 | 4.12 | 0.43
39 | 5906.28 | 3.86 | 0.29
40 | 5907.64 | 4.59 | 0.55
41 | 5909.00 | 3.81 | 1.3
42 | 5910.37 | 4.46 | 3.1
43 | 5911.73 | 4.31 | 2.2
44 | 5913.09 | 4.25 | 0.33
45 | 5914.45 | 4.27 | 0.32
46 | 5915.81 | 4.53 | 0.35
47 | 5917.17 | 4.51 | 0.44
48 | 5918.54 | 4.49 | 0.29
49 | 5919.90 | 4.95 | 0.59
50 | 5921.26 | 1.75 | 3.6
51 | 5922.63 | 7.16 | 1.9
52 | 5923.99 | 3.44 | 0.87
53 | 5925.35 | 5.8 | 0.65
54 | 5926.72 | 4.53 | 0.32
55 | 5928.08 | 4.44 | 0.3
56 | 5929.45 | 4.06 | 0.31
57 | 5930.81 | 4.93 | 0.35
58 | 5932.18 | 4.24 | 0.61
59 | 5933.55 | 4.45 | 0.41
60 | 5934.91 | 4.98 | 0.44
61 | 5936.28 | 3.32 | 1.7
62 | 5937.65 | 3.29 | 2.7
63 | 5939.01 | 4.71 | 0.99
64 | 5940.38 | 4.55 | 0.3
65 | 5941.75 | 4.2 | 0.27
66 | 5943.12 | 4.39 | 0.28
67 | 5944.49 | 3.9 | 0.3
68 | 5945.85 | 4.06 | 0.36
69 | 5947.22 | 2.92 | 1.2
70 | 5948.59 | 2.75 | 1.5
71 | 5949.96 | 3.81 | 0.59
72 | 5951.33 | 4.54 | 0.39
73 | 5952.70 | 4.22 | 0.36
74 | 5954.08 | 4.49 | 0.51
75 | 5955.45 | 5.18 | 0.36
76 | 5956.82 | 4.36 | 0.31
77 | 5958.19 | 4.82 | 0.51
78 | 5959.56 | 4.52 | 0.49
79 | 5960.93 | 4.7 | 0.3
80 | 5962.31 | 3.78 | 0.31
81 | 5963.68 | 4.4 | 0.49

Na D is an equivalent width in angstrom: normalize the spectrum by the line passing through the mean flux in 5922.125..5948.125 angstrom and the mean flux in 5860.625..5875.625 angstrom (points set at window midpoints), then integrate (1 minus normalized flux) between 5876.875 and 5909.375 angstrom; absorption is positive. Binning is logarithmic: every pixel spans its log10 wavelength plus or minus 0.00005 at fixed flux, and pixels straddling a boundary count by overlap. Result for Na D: 5.3 angstrom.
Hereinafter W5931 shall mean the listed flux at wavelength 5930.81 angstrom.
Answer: 4.93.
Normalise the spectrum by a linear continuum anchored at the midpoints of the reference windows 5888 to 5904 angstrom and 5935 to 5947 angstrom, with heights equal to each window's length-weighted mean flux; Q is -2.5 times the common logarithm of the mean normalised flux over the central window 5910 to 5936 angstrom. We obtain -0.205 mag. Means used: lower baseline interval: 3.21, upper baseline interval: 4.06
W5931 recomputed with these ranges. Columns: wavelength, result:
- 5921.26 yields 1.75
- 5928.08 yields 4.44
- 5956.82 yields 4.36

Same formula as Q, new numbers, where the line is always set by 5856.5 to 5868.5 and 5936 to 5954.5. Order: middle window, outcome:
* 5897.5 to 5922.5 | 0.03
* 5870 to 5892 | -0.06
